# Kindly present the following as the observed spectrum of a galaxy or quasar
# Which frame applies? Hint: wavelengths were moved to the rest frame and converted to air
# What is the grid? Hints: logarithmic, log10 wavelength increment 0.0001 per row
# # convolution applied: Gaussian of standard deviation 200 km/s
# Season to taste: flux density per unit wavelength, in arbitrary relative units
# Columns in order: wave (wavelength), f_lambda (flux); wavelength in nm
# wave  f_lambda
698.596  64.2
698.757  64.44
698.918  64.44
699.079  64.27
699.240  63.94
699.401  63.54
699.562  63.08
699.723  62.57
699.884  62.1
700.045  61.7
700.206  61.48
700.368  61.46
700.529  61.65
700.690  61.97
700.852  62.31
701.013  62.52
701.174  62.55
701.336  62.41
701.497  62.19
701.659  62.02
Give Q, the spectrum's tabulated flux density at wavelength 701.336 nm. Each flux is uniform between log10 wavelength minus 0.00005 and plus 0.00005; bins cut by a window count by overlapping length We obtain 62.41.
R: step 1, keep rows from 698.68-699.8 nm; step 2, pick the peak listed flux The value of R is 64.44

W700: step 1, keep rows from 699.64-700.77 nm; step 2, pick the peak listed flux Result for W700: 62.57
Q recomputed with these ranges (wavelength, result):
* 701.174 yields 62.55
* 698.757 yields 64.44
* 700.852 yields 62.31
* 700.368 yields 61.46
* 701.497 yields 62.19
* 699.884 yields 62.1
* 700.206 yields 61.48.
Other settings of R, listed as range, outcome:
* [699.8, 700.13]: 62.1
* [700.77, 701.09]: 62.52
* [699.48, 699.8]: 63.08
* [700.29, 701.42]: 62.55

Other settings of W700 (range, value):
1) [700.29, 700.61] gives 61.65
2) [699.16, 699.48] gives 63.94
